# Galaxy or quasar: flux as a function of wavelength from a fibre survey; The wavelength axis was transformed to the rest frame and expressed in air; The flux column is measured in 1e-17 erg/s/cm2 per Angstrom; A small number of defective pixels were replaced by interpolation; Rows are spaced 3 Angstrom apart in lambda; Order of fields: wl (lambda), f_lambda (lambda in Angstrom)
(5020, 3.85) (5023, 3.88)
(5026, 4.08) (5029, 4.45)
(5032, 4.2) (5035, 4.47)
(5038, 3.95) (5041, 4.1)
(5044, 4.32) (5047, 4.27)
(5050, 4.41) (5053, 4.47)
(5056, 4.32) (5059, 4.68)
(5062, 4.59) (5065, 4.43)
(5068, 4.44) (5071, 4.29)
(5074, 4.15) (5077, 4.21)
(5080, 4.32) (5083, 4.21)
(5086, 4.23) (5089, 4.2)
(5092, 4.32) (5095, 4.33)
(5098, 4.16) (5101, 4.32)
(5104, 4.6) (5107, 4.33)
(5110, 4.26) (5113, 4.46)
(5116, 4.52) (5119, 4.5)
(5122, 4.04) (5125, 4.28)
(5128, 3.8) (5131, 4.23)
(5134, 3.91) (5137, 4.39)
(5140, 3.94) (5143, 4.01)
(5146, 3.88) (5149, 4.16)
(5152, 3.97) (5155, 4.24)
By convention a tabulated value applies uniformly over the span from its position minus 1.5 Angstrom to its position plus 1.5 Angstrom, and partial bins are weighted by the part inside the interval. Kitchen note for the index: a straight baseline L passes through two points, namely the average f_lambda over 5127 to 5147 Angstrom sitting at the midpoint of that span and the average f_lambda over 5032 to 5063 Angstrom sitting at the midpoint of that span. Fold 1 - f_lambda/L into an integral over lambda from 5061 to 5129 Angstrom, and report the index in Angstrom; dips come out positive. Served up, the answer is -2.1 Angstrom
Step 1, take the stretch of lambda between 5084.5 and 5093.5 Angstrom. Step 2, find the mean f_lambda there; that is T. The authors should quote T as 4.25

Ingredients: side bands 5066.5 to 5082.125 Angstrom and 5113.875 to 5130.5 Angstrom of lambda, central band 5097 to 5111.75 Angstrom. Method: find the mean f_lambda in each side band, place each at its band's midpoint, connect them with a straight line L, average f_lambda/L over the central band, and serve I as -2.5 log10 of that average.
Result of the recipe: -0.02 mag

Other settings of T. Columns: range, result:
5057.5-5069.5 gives 4.53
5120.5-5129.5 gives 4.04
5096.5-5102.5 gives 4.24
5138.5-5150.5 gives 4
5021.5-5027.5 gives 3.98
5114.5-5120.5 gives 4.51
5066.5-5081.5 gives 4.28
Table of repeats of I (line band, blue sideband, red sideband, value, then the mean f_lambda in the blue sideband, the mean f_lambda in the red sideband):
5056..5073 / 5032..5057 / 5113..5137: -0.049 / 4.28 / 4.21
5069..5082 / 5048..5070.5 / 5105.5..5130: 0.041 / 4.46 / 4.27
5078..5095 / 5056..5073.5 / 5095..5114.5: 0.034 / 4.45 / 4.35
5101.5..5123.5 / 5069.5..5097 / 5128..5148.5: -0.062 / 4.25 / 4.05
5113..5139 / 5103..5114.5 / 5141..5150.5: 0.001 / 4.4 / 4.01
